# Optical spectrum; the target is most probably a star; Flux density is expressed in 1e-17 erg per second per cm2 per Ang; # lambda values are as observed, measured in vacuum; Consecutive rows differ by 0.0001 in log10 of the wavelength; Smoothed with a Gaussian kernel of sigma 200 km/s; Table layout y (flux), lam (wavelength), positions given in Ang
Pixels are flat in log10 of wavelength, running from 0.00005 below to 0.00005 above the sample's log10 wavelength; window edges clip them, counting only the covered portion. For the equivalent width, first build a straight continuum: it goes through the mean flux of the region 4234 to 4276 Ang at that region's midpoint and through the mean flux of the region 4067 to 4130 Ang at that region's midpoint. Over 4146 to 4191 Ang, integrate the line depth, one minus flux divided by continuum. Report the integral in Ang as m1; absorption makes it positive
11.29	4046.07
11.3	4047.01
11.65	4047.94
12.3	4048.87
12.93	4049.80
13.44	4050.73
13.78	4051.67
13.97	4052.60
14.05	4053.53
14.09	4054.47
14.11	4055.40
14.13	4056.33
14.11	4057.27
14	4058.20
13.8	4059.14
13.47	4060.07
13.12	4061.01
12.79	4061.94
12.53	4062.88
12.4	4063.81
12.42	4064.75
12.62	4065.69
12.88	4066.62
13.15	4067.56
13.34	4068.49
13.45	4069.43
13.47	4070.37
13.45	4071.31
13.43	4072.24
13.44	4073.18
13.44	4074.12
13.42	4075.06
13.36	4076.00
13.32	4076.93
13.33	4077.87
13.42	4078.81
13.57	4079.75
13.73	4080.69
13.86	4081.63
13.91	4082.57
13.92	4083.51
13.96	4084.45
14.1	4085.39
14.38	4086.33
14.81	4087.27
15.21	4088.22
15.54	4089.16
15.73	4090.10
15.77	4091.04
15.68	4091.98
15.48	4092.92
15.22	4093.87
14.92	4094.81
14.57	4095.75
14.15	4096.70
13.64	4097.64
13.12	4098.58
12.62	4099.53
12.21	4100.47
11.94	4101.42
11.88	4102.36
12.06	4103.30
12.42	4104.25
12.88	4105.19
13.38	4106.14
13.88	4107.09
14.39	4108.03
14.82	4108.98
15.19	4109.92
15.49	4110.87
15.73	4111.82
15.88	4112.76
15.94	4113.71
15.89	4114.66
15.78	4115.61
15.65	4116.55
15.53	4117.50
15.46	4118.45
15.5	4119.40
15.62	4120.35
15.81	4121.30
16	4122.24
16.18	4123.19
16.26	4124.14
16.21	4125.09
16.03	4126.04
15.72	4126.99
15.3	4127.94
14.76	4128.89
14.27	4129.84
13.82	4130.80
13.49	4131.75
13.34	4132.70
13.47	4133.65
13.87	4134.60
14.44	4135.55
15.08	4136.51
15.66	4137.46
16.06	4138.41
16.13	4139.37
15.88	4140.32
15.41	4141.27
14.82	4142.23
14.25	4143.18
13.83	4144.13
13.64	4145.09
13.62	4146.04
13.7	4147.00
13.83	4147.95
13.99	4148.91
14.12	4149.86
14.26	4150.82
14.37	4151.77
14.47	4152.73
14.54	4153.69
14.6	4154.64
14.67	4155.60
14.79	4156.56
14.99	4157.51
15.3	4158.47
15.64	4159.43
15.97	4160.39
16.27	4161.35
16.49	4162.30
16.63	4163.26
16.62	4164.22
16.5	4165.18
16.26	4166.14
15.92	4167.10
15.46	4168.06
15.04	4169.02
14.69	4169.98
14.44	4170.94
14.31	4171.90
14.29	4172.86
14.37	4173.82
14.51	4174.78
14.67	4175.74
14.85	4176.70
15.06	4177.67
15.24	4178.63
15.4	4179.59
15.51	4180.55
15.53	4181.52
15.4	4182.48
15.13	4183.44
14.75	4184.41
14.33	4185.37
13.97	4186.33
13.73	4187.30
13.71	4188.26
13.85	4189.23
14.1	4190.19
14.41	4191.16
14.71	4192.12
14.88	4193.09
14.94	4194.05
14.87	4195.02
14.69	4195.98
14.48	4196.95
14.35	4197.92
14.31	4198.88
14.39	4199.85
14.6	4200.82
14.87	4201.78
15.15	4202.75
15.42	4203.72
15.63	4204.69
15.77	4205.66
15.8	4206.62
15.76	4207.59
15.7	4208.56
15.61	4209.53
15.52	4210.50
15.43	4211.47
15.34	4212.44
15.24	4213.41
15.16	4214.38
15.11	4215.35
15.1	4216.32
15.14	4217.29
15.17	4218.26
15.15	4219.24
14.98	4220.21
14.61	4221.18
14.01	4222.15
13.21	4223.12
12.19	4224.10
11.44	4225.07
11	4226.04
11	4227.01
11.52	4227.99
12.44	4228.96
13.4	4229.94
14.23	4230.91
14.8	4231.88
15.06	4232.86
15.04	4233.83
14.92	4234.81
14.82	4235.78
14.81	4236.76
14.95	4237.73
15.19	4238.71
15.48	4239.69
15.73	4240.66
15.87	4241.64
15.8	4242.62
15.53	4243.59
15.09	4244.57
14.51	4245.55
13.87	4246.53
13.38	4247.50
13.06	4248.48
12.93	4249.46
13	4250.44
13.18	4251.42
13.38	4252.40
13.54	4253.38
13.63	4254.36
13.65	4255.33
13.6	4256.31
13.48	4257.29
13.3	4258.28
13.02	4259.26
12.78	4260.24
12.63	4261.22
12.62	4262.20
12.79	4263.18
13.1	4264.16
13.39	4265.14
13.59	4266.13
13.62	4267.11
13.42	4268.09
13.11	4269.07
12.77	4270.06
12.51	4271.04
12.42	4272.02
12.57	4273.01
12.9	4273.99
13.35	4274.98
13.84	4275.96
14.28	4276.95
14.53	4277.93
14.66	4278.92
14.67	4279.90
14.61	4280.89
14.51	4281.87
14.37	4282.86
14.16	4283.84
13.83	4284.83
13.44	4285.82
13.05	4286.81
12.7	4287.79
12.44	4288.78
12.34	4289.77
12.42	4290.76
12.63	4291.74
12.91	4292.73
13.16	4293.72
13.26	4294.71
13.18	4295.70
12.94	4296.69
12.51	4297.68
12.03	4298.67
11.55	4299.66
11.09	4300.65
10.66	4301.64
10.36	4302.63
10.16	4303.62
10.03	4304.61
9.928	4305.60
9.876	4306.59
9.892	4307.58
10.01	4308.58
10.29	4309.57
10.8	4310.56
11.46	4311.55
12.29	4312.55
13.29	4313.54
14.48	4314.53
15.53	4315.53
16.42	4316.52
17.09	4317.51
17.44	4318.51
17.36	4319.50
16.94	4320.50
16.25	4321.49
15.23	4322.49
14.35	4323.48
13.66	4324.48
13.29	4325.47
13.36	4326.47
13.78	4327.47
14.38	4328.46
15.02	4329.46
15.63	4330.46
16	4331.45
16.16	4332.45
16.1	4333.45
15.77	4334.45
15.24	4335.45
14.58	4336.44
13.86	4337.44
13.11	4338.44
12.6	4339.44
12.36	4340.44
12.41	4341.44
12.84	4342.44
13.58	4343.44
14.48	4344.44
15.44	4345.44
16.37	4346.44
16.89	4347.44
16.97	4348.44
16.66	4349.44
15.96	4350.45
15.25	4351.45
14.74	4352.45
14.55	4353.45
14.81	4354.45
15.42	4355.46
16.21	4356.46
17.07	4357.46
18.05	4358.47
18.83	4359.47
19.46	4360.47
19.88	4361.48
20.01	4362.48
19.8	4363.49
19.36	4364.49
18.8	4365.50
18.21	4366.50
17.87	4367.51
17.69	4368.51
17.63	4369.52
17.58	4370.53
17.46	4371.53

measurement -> -2.48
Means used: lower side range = 14.4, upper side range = 13.8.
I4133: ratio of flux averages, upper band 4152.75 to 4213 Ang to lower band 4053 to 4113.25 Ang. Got 1.09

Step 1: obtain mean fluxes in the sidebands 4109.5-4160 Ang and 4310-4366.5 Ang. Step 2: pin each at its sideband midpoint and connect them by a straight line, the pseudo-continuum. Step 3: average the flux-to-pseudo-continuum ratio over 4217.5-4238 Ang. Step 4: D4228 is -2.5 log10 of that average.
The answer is 0.110 mag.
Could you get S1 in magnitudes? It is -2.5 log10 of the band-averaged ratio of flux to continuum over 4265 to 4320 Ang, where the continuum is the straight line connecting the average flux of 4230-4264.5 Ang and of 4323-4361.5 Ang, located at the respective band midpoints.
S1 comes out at 0.13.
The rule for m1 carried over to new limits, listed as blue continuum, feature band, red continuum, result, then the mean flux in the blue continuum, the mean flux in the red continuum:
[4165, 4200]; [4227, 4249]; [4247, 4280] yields -1.1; 14.8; 13.3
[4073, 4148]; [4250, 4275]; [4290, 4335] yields 0.9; 14.5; 13.4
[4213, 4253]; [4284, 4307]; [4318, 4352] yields 4.1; 14.2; 15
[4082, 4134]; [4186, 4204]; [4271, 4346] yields -0.5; 14.6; 13.5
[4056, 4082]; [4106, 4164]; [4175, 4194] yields -3.8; 13.3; 14.7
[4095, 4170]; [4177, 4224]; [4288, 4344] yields -2.1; 14.8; 13.3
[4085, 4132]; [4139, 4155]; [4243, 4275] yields -0.1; 14.7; 13.3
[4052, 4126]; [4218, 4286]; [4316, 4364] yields 6.2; 14.2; 15.7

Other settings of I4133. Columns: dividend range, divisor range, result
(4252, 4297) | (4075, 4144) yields 0.91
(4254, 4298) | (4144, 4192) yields 0.90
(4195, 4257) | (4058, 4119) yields 1.03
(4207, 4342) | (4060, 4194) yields 0.94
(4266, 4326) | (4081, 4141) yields 0.89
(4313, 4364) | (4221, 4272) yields 1.14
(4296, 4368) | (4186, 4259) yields 1.02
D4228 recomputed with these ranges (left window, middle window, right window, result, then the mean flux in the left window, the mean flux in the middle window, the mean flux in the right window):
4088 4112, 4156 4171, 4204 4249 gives -0.100 mag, 14.1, 15.7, 14.5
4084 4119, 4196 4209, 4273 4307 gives -0.117 mag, 14.5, 15.1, 12.7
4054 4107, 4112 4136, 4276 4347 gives -0.119 mag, 13.7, 15.2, 13.5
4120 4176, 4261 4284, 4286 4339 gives 0.019 mag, 15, 13.5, 13.4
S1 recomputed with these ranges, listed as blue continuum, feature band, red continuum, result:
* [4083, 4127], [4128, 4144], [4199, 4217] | 0.017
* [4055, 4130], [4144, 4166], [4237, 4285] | -0.065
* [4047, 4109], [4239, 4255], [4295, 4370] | 0.007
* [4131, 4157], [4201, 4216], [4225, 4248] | -0.083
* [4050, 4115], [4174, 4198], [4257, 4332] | -0.085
